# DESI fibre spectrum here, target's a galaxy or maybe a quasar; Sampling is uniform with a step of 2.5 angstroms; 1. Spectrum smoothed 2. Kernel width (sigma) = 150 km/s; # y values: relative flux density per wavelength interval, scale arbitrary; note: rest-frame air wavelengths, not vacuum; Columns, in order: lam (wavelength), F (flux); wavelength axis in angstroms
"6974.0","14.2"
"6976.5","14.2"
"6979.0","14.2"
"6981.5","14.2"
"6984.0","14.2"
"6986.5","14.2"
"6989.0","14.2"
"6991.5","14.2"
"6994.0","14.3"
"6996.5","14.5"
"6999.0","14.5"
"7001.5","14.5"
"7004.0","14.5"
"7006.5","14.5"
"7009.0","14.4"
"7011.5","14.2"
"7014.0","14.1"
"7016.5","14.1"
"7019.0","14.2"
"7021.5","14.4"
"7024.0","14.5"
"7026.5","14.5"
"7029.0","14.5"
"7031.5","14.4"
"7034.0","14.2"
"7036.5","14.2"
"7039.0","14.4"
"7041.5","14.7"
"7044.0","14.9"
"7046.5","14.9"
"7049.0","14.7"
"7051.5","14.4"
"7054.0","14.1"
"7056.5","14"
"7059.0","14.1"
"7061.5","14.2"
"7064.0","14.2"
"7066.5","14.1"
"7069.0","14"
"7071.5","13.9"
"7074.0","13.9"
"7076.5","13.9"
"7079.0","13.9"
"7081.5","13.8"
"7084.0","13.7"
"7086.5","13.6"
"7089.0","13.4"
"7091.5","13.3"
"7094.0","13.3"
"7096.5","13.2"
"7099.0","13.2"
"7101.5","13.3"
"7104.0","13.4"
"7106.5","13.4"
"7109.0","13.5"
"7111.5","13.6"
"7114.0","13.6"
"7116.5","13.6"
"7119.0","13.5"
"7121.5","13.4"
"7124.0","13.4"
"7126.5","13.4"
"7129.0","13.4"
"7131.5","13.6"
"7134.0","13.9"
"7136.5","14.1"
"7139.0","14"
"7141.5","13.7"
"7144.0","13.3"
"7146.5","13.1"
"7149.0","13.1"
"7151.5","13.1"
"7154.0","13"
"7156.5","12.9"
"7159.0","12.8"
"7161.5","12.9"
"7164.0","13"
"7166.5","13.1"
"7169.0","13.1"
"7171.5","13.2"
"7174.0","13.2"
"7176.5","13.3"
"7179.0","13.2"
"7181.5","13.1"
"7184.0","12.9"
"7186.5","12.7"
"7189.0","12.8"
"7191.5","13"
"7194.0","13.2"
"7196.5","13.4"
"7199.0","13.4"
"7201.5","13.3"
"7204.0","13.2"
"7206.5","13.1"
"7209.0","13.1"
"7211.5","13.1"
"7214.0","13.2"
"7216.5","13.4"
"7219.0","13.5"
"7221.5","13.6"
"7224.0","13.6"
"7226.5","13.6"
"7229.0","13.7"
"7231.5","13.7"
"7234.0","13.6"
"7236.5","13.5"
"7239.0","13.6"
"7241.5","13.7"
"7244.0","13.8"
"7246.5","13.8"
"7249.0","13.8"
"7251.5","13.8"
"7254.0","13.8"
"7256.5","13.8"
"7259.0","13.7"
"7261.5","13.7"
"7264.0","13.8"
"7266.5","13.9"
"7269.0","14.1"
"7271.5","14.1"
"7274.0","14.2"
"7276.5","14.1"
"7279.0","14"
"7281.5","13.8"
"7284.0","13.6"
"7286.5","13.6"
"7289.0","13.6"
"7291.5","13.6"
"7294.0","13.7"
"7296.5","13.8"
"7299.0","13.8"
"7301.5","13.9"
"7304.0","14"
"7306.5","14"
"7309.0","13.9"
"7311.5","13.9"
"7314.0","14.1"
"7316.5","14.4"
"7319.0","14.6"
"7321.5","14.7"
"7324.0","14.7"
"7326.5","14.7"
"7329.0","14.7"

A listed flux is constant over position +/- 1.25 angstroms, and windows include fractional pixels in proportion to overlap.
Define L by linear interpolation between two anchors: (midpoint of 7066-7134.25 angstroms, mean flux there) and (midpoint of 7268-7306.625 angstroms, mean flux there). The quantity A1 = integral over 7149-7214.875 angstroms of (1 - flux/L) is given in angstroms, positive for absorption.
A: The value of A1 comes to 2.9 angstroms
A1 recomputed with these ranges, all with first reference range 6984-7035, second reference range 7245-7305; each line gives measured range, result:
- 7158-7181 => 1.5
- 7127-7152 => 1.0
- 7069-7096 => 1.0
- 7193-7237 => 1.7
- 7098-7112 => 0.8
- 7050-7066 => 0.1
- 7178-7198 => 1.4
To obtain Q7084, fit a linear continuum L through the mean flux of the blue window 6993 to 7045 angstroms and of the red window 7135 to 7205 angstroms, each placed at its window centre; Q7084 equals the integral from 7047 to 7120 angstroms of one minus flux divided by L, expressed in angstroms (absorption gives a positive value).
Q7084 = 0.6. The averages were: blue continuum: 14.4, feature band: 13.8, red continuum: 13.2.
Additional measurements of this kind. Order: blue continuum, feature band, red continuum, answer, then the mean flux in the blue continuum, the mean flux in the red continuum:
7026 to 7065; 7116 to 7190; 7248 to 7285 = 4.7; 14.4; 13.9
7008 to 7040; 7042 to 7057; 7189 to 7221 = -0.4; 14.3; 13.2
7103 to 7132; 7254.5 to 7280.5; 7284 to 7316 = -0.3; 13.5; 13.8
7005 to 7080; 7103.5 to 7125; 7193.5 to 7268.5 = 0.8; 14.3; 13.6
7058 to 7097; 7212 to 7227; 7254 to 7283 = 0.5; 13.8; 13.9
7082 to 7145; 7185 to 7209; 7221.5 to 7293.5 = 1.0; 13.5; 13.8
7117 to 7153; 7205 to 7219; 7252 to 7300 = 0.5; 13.5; 13.8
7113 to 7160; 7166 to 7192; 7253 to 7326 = 1.0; 13.4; 14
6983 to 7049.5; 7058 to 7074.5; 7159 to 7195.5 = -0.1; 14.4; 13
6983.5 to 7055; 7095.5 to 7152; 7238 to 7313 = 2.8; 14.4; 13.8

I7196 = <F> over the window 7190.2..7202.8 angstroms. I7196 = 13.3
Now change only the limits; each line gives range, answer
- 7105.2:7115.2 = 13.5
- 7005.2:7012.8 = 14.4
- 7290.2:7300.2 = 13.7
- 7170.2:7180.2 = 13.2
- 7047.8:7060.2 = 14.3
